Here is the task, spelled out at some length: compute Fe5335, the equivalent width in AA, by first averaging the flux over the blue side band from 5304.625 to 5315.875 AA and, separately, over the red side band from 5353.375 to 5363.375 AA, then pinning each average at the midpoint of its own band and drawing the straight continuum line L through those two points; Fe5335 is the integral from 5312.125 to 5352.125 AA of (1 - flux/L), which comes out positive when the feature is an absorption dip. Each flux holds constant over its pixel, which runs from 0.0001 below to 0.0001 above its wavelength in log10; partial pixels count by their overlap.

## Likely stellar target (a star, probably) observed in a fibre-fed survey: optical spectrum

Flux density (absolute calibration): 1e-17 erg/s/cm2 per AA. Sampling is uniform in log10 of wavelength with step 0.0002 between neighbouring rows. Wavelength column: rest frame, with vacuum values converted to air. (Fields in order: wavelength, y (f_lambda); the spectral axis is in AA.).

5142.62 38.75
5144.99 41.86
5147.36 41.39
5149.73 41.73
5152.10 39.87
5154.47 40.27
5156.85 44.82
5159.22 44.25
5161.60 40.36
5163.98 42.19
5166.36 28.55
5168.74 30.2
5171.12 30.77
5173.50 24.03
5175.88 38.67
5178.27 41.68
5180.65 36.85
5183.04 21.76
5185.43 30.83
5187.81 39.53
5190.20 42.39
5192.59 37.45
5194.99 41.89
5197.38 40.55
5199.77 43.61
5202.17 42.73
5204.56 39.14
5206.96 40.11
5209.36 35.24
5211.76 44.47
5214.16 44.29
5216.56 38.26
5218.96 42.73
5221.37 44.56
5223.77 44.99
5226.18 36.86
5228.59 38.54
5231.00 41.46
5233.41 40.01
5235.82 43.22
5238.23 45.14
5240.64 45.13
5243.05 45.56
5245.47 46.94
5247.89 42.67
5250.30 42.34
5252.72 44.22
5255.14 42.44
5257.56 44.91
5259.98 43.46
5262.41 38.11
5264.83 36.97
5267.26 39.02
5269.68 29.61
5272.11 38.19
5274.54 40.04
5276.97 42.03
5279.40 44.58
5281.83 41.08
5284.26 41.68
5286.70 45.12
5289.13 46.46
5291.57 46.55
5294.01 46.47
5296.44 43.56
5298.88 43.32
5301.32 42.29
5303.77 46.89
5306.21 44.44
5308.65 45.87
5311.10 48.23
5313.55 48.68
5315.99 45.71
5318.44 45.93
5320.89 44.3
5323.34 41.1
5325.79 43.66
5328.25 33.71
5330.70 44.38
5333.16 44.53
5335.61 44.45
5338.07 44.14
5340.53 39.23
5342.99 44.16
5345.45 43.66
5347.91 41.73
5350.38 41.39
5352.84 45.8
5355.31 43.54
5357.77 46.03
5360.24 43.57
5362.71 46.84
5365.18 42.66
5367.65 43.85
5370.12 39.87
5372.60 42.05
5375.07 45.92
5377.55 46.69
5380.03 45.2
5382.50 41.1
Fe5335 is 2.3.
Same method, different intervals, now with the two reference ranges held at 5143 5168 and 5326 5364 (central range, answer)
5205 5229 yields 0.1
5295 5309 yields -0.6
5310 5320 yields -1.0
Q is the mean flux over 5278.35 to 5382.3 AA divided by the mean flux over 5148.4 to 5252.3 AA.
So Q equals 1.11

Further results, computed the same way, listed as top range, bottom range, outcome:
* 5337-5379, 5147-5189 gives 1.20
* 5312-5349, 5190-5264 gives 1.03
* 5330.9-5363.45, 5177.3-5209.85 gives 1.15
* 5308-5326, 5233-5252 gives 1.03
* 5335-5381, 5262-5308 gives 1.04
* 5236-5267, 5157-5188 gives 1.24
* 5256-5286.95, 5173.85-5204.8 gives 1.06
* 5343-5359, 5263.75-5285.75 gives 1.11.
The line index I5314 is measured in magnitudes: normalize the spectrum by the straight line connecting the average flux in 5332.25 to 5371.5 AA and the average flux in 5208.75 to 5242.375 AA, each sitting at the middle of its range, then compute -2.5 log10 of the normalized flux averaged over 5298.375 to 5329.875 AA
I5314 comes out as -0.03 mag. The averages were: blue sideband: 42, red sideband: 43.5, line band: 44.2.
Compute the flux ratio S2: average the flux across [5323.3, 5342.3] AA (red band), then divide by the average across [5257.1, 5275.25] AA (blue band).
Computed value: 1.09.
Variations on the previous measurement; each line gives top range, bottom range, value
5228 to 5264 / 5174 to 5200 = 1.16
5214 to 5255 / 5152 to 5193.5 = 1.18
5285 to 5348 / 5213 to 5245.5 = 1.04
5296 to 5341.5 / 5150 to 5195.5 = 1.20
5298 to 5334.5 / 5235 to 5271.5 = 1.06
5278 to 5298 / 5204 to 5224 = 1.07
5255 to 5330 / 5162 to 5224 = 1.13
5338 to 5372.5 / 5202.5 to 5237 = 1.05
